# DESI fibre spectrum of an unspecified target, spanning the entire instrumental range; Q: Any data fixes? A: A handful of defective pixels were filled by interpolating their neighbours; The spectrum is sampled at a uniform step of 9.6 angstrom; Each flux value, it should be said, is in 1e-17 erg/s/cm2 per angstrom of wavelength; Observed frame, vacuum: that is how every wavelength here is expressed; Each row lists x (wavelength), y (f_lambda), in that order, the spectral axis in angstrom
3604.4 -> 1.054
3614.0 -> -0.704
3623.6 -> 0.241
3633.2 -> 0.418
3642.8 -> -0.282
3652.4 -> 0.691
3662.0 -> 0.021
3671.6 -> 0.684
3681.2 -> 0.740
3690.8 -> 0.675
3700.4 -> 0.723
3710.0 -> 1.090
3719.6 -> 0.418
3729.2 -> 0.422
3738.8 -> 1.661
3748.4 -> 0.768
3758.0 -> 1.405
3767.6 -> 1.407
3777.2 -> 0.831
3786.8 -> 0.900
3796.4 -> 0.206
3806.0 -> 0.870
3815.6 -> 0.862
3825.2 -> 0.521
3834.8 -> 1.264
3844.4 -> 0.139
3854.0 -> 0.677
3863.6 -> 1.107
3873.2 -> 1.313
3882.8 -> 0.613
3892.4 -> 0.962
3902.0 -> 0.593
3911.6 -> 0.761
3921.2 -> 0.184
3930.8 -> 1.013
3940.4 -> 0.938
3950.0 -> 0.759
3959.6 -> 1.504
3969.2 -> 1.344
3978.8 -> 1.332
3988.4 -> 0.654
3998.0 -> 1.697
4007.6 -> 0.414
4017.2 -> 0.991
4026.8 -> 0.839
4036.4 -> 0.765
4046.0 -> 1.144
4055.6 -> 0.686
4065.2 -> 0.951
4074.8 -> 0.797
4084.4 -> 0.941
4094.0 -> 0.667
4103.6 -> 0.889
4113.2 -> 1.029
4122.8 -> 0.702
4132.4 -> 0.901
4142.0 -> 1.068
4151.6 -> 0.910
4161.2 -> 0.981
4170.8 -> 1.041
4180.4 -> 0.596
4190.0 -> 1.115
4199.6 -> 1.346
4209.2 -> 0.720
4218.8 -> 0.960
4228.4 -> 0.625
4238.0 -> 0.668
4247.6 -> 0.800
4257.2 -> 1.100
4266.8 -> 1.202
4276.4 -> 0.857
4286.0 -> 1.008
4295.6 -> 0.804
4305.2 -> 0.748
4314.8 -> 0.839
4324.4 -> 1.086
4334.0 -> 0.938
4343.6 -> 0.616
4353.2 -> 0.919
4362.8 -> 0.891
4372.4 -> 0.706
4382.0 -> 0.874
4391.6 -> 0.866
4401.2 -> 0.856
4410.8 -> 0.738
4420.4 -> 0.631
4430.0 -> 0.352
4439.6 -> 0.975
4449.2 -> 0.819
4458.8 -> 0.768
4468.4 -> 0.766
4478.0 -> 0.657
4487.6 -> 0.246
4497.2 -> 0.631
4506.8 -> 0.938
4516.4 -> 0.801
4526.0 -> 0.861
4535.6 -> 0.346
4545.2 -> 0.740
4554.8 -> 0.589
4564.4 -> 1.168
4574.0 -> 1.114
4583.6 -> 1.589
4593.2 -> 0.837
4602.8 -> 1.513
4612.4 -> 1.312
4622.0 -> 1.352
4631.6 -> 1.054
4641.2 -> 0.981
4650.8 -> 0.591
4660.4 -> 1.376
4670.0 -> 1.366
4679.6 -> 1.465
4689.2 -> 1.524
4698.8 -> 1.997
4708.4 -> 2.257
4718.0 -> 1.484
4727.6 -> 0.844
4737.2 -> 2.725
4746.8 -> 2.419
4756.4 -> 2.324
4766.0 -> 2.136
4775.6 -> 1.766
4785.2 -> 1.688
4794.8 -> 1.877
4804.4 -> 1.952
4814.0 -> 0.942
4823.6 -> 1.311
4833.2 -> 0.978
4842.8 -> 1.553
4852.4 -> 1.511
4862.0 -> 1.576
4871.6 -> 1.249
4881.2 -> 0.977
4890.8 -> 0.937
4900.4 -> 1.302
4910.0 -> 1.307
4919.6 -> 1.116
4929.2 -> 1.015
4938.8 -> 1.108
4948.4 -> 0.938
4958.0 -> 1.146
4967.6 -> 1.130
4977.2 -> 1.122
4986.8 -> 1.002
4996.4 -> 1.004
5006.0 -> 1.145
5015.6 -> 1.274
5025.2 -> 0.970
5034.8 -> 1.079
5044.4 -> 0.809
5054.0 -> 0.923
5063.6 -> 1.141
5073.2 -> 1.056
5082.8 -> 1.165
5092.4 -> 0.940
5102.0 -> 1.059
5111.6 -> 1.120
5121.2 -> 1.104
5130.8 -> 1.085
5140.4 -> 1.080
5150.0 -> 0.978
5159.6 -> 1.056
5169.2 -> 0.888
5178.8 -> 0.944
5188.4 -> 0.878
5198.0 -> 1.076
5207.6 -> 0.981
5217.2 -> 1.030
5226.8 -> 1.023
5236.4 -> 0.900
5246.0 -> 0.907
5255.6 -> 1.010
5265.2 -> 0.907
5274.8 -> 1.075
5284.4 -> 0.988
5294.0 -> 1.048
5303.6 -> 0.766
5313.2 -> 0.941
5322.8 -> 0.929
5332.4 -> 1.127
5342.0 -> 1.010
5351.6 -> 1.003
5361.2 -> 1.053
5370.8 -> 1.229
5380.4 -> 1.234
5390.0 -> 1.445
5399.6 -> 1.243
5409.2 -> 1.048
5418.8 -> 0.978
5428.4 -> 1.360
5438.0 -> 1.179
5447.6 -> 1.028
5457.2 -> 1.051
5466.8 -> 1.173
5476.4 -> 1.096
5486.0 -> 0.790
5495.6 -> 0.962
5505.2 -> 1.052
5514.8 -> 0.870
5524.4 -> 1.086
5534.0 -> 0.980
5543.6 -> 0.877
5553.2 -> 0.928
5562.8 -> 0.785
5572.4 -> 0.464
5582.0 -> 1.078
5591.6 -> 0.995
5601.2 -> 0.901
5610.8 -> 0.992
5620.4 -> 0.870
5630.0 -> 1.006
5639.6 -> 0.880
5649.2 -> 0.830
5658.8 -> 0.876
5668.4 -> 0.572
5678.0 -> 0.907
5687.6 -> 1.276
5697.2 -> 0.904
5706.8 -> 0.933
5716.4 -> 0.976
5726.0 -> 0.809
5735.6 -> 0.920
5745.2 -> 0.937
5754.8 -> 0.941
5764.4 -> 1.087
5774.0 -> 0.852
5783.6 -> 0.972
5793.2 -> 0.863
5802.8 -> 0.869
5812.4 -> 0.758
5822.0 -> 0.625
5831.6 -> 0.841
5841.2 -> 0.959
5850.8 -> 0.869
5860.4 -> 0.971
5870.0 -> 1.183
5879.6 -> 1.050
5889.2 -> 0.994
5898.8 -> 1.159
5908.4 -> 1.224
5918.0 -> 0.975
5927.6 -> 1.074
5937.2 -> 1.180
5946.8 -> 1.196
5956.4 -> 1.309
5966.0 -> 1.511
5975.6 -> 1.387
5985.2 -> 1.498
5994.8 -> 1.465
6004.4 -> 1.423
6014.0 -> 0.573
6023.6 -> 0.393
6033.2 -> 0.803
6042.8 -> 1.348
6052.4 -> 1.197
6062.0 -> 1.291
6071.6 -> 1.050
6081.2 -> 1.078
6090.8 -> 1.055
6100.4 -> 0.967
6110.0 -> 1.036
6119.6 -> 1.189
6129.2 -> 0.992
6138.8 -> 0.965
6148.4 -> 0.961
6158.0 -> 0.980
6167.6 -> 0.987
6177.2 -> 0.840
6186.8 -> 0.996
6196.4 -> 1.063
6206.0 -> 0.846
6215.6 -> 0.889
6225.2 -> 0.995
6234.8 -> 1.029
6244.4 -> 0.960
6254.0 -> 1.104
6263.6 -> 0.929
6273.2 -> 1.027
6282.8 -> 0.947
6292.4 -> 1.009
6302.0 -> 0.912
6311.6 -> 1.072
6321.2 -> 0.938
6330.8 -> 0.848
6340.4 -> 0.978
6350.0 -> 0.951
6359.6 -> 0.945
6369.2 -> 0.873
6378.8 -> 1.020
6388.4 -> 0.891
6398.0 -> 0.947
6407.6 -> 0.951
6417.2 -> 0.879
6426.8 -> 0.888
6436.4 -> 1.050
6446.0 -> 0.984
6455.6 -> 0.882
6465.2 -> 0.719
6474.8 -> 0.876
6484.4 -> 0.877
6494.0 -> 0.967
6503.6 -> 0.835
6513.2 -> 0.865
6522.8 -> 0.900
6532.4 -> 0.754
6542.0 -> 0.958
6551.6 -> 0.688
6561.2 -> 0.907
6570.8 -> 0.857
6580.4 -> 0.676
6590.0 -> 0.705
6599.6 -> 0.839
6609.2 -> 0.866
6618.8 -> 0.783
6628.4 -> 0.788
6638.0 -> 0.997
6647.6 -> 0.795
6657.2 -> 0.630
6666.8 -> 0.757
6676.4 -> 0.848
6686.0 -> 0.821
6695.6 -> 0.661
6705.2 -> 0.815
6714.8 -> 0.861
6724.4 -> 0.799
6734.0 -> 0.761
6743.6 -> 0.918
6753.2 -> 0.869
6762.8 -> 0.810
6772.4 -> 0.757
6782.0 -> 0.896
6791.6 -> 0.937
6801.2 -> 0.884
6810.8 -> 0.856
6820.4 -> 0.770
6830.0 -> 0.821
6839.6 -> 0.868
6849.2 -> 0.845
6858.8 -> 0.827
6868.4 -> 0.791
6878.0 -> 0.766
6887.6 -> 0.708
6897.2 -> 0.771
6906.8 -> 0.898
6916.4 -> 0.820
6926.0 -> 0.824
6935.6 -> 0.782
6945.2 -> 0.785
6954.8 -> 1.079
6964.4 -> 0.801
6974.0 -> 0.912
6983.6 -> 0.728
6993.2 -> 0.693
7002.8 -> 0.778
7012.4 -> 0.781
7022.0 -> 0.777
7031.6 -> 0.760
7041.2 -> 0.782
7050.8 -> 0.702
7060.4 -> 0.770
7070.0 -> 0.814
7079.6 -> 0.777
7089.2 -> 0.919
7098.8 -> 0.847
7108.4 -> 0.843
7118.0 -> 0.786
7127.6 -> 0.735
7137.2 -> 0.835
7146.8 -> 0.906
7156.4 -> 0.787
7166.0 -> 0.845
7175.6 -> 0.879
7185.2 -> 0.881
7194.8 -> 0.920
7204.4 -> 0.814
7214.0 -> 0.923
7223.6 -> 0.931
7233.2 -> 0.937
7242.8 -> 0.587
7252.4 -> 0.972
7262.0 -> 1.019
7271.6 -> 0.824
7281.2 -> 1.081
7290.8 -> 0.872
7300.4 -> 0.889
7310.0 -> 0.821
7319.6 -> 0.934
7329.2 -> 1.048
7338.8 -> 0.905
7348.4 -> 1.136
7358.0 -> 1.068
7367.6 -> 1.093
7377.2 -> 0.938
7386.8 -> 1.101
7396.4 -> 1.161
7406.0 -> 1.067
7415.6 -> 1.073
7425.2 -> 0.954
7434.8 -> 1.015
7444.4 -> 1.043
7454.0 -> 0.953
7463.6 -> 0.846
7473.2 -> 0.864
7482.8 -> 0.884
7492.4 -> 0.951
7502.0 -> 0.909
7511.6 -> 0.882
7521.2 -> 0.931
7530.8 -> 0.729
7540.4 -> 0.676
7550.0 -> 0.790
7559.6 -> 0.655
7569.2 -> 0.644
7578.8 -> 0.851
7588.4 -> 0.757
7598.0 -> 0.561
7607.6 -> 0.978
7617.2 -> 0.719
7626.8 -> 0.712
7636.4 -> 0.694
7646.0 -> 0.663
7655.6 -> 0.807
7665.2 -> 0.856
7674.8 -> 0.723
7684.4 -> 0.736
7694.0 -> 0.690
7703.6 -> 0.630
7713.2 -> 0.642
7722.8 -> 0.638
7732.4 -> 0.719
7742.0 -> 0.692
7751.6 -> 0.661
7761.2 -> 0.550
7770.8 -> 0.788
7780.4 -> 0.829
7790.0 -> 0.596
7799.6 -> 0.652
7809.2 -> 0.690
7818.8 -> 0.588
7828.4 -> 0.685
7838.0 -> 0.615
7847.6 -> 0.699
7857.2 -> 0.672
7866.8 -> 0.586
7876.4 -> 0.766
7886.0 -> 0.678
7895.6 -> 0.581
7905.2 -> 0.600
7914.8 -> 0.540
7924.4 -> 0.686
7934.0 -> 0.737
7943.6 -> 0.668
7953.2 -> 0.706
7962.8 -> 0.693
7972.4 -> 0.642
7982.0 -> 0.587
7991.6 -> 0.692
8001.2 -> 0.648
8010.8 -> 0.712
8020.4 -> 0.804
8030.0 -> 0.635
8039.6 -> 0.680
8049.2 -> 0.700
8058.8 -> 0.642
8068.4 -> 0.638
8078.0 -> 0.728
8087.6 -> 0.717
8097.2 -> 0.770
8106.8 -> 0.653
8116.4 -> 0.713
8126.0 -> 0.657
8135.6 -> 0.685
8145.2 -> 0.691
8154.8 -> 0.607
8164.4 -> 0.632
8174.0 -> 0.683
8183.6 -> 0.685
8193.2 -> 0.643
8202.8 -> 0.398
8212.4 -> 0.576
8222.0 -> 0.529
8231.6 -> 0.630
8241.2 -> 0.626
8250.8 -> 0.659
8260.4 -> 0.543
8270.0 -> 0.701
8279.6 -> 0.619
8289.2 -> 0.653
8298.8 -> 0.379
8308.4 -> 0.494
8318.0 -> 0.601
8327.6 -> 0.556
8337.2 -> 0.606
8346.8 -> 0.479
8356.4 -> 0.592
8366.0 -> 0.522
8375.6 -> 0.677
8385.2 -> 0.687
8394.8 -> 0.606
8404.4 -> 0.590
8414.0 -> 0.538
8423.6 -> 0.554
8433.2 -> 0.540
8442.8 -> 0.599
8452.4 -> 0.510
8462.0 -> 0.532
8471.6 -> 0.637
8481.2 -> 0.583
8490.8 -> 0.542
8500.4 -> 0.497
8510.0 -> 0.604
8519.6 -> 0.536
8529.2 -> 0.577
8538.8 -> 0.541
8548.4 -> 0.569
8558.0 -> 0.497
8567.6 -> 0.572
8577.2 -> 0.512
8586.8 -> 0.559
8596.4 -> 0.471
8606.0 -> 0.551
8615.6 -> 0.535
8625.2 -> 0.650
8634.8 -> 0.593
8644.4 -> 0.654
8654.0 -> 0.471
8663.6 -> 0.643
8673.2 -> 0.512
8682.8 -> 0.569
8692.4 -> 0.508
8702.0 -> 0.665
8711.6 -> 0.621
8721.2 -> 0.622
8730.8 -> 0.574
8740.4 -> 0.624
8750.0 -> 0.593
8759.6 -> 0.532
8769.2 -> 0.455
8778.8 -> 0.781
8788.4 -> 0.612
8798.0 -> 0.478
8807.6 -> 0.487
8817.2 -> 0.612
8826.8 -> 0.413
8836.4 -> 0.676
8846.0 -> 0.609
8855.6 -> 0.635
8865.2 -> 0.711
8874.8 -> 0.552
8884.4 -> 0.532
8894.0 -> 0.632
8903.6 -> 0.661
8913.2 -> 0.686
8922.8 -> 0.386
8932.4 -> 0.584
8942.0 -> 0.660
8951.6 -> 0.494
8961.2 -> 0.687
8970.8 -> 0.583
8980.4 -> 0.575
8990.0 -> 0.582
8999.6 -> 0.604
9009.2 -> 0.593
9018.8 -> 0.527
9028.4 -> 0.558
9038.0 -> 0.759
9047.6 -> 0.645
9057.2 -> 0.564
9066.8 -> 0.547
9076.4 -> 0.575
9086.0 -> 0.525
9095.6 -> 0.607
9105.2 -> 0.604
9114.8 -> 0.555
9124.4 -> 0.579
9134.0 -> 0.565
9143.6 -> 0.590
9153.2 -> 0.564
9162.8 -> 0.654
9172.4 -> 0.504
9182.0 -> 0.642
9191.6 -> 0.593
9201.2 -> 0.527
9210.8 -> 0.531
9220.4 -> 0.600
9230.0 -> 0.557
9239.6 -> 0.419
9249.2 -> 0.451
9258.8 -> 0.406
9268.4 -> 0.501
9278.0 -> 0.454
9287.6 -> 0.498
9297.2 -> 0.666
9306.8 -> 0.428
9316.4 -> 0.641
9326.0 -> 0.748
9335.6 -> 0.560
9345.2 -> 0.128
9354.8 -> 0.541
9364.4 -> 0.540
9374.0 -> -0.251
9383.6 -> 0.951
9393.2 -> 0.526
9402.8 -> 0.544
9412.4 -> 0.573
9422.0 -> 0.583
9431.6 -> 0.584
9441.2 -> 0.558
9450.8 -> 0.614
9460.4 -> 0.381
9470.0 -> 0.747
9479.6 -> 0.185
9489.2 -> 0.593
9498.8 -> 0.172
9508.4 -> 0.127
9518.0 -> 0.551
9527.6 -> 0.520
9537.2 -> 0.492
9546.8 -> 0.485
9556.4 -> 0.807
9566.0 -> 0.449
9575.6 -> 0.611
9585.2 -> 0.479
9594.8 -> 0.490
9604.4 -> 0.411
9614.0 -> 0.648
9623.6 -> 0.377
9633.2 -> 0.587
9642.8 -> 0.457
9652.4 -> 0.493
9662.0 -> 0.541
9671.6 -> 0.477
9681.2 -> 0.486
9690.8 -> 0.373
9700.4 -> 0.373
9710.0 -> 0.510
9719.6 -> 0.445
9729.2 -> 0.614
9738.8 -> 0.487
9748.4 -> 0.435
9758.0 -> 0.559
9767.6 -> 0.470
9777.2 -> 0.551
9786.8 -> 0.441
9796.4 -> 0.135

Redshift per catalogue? 2.843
